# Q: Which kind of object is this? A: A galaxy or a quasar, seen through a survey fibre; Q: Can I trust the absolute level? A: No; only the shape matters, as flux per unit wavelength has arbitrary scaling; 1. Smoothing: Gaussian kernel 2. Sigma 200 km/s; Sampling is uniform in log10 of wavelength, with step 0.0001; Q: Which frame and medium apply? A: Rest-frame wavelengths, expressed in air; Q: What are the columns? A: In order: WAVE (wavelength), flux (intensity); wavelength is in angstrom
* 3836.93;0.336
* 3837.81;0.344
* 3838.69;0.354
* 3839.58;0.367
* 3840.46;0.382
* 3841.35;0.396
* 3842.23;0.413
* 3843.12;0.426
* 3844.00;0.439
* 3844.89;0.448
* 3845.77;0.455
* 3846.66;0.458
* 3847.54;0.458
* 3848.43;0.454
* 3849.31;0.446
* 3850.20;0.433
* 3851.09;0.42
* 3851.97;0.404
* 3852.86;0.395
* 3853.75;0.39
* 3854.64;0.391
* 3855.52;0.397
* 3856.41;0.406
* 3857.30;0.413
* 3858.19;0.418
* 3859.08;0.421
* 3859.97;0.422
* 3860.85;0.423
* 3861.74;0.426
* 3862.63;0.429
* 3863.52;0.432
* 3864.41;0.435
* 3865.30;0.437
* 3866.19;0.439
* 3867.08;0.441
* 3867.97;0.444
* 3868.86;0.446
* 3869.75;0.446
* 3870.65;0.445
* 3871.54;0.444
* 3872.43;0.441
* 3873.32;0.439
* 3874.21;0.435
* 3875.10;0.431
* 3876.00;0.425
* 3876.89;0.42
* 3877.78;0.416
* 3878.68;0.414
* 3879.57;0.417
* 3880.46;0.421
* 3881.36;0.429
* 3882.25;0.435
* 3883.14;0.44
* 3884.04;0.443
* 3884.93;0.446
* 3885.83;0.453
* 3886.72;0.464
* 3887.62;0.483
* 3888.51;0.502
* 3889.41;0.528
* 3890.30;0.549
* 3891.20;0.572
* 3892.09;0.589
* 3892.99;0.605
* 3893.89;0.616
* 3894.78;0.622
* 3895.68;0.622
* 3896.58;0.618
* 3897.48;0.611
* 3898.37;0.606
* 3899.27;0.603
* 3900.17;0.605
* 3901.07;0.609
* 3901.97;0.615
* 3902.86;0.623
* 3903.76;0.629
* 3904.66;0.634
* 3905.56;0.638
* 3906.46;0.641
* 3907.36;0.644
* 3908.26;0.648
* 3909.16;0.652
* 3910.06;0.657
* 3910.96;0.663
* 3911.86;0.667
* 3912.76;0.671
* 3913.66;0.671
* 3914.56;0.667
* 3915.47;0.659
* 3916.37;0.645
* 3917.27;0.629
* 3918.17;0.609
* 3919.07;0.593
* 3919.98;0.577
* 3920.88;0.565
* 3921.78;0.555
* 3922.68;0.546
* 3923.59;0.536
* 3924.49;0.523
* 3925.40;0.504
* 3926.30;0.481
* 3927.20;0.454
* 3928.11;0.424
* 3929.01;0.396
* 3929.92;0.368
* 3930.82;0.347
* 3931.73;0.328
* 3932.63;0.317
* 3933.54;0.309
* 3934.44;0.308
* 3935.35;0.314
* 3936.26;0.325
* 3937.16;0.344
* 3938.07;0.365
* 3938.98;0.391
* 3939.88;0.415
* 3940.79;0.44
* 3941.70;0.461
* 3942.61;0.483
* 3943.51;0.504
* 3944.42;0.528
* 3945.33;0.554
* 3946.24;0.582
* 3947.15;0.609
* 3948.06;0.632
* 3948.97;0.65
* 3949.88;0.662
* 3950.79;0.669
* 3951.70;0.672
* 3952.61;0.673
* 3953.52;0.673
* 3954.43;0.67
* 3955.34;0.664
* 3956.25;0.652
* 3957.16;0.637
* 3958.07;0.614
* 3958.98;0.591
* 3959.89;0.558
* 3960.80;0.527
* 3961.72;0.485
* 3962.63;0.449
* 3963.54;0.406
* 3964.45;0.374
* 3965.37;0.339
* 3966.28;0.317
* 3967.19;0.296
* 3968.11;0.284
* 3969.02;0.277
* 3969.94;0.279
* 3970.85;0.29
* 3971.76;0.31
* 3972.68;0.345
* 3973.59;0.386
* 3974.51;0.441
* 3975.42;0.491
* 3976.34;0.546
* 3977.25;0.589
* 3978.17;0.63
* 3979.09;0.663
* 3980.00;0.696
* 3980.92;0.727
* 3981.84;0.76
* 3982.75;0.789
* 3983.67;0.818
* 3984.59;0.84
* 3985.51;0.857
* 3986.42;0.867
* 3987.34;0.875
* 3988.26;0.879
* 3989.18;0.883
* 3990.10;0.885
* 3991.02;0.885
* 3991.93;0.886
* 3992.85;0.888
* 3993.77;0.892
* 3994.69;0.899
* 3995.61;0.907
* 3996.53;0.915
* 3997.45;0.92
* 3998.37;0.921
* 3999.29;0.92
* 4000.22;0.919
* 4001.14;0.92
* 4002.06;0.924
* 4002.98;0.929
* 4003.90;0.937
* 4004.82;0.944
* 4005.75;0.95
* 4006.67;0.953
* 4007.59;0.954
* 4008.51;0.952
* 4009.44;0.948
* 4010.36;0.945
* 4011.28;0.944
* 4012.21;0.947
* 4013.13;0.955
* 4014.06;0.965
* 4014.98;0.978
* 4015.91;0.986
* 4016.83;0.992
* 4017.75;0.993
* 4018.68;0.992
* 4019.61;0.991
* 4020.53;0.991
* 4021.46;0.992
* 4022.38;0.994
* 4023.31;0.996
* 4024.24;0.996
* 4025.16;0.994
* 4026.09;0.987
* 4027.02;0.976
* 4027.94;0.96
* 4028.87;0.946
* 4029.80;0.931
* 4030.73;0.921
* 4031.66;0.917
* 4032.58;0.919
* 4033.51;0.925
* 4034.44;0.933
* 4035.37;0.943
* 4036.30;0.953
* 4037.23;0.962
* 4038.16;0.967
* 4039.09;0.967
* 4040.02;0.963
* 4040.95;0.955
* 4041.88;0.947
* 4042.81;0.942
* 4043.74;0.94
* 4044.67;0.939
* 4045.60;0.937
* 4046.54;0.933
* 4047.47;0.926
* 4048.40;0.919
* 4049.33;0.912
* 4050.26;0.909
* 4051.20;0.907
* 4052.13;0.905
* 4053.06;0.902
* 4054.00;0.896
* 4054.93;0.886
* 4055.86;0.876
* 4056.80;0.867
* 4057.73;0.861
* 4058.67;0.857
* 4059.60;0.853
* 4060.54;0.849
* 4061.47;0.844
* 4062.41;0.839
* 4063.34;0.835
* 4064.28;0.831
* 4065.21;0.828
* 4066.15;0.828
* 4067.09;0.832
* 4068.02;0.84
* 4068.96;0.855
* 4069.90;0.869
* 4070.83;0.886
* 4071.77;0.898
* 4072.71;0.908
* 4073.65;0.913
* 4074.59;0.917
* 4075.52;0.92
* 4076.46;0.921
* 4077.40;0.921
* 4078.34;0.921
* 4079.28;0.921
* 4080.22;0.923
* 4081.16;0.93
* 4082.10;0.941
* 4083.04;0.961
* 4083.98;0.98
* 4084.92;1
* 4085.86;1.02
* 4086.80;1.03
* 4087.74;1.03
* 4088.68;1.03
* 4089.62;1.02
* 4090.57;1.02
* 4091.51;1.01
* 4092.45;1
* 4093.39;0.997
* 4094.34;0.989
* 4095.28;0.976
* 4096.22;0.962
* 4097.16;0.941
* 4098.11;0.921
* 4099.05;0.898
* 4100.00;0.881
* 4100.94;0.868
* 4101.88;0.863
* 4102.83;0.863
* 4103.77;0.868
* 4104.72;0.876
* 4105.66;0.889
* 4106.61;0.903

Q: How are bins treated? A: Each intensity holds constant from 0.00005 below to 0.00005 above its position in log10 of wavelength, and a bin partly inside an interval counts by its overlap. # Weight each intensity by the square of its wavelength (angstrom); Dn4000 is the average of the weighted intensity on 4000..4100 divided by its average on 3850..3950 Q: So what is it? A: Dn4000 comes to 2.0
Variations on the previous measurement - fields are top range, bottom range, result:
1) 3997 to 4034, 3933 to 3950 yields 2.14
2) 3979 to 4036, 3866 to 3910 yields 1.87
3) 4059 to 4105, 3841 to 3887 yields 2.39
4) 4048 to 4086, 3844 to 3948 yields 1.97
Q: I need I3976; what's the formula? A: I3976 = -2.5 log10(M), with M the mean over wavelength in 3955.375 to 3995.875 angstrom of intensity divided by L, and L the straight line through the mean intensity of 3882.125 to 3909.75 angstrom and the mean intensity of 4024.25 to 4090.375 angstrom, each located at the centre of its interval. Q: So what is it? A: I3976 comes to 0.221 mag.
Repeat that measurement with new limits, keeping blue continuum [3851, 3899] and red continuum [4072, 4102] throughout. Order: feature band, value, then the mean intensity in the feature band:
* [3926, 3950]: 0.36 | 0.441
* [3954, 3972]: 0.42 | 0.452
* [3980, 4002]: -0.18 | 0.869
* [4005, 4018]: -0.23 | 0.961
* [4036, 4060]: -0.07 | 0.918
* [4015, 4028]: -0.23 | 0.989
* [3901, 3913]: -0.19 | 0.643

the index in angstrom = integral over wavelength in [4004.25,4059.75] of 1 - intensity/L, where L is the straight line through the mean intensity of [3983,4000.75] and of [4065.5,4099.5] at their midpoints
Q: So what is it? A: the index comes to -2.0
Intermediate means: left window 0.886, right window 0.942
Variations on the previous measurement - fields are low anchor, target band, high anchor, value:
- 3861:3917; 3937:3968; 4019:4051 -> 8.2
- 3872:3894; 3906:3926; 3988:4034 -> -0.8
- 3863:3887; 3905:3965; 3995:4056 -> 8.9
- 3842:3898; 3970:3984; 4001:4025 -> 4.8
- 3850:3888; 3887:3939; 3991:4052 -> 2.1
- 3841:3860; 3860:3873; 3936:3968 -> 0.0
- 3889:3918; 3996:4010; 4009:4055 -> -0.9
